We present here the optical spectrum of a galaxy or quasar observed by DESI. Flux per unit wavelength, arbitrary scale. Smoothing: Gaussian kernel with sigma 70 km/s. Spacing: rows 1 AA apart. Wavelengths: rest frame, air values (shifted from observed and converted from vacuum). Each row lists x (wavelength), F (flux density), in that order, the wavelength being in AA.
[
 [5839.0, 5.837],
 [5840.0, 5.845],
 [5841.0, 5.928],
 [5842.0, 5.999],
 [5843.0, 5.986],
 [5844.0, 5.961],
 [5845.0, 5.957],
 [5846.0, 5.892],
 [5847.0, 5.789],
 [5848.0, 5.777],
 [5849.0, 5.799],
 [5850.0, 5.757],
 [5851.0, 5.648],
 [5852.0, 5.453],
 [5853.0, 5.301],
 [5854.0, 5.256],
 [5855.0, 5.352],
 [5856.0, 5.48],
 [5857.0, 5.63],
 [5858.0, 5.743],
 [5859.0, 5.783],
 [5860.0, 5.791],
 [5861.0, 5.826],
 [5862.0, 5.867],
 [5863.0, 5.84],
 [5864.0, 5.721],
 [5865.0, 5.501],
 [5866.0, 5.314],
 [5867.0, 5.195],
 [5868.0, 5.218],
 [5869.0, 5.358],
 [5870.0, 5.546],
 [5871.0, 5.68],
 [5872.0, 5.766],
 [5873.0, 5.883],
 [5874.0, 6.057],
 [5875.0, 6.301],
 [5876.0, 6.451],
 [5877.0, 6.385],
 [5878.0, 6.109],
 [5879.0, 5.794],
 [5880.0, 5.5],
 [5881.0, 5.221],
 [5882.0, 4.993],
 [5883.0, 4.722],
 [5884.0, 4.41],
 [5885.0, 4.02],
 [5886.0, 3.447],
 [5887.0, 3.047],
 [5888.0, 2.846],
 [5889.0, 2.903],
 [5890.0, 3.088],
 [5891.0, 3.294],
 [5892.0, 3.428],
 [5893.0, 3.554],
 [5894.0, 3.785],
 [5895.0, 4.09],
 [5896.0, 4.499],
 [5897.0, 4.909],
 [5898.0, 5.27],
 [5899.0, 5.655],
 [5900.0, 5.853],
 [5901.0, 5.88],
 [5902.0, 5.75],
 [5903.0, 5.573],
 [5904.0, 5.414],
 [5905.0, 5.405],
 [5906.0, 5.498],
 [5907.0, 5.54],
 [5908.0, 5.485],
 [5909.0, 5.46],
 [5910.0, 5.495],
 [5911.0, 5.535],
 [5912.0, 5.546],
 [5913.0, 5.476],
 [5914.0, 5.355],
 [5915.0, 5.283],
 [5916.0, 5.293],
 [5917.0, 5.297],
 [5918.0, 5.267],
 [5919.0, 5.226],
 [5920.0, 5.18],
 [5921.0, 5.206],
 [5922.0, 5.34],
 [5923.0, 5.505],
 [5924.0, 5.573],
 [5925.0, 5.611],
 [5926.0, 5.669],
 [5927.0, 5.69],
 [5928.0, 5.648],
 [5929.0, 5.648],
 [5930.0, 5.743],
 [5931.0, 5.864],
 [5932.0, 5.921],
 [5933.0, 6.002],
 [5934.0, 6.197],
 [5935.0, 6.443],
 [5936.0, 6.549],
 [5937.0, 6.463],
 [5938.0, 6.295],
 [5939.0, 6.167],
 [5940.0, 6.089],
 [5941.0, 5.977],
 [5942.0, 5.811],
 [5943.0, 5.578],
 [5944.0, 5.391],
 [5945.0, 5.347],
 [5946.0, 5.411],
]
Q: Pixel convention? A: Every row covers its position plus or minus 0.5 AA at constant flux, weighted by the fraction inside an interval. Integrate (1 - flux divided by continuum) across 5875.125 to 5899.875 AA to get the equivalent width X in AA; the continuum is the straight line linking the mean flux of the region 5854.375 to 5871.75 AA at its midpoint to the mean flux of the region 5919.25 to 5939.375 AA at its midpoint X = 5.0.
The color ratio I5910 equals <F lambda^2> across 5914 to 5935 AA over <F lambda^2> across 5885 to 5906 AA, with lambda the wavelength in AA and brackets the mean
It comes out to 1.3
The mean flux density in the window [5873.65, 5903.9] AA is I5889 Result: 4.76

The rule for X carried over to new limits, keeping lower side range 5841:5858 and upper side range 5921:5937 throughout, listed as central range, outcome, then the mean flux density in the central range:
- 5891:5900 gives 2.1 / 4.42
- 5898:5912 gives 0.5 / 5.57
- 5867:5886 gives 0.9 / 5.46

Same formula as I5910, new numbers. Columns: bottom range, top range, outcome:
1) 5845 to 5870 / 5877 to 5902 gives 0.81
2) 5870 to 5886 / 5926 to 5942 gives 1.12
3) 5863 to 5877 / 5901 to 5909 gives 0.98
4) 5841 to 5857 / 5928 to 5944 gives 1.09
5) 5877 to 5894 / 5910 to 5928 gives 1.31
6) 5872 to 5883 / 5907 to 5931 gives 0.95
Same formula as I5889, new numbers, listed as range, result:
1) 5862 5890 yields 5.13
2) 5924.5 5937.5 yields 5.96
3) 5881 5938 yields 5.12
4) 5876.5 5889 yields 4.64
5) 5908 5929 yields 5.44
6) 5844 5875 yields 5.66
